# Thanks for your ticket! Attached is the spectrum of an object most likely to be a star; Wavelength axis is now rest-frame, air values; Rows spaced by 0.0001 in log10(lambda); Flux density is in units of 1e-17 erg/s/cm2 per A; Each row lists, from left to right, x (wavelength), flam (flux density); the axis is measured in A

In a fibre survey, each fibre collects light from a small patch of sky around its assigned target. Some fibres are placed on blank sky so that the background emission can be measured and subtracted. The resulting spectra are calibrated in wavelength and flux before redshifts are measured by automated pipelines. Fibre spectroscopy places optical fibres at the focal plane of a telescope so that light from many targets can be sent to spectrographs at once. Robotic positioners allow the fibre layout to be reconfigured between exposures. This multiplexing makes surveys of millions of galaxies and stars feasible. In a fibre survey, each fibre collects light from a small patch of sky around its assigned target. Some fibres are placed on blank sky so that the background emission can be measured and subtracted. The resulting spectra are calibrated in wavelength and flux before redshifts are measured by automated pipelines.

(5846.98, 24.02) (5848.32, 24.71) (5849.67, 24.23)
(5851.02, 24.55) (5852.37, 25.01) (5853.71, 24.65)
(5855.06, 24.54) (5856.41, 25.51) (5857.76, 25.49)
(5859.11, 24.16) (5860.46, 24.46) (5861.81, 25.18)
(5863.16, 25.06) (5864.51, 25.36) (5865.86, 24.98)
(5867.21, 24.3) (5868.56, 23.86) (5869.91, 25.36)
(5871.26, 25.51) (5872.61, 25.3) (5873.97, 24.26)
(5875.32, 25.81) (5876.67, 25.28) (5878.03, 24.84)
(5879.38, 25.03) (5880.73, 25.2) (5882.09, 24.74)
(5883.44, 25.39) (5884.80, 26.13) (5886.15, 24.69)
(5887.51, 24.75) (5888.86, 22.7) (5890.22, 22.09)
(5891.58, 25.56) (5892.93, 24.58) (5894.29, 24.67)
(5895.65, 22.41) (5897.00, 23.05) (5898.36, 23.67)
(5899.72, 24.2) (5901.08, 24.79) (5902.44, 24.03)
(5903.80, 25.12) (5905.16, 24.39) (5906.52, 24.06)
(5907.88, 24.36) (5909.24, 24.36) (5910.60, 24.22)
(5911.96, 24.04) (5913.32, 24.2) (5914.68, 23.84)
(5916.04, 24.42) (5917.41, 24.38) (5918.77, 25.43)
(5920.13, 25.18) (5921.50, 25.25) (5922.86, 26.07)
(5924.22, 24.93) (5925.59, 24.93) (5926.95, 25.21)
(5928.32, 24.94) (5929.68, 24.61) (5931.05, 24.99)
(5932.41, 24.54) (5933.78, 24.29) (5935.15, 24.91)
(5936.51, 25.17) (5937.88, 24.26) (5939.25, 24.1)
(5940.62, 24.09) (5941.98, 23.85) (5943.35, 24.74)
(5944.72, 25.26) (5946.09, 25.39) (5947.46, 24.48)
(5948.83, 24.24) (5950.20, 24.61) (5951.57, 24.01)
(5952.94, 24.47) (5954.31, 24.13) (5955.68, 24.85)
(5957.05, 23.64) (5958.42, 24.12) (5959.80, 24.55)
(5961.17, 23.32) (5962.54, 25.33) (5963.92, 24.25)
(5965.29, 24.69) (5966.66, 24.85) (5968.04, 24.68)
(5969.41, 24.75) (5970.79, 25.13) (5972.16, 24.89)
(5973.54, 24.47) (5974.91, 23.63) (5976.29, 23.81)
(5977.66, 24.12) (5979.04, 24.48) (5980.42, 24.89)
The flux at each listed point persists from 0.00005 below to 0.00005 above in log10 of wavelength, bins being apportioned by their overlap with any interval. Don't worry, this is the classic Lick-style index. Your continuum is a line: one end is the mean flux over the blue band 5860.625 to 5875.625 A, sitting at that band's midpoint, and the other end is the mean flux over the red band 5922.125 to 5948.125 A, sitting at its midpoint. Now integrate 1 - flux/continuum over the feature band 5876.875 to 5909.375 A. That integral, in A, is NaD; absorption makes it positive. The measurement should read 0.7 A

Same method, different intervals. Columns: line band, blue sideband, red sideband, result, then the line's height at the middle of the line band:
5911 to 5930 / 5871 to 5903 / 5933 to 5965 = -0.3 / 24.5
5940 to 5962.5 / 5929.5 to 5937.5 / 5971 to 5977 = 0.1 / 24.5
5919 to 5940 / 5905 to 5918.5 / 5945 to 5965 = -0.5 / 24.3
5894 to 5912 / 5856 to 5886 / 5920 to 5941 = 0.6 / 24.9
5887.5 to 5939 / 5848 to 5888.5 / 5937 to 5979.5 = 0.5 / 24.7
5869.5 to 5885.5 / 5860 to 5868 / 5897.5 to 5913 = -0.4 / 24.7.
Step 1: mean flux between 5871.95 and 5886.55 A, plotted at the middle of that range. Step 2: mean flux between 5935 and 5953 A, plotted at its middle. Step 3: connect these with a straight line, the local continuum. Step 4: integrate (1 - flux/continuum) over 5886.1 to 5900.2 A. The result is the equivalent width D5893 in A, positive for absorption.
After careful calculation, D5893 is 0.68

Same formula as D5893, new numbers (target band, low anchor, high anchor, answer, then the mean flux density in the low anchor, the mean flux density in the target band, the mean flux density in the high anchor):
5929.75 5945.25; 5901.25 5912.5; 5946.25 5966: -0.1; 24.3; 24.6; 24.4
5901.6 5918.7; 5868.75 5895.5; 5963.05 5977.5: 0.2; 24.8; 24.3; 24.5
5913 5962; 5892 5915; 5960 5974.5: -0.4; 24.1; 24.6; 24.6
